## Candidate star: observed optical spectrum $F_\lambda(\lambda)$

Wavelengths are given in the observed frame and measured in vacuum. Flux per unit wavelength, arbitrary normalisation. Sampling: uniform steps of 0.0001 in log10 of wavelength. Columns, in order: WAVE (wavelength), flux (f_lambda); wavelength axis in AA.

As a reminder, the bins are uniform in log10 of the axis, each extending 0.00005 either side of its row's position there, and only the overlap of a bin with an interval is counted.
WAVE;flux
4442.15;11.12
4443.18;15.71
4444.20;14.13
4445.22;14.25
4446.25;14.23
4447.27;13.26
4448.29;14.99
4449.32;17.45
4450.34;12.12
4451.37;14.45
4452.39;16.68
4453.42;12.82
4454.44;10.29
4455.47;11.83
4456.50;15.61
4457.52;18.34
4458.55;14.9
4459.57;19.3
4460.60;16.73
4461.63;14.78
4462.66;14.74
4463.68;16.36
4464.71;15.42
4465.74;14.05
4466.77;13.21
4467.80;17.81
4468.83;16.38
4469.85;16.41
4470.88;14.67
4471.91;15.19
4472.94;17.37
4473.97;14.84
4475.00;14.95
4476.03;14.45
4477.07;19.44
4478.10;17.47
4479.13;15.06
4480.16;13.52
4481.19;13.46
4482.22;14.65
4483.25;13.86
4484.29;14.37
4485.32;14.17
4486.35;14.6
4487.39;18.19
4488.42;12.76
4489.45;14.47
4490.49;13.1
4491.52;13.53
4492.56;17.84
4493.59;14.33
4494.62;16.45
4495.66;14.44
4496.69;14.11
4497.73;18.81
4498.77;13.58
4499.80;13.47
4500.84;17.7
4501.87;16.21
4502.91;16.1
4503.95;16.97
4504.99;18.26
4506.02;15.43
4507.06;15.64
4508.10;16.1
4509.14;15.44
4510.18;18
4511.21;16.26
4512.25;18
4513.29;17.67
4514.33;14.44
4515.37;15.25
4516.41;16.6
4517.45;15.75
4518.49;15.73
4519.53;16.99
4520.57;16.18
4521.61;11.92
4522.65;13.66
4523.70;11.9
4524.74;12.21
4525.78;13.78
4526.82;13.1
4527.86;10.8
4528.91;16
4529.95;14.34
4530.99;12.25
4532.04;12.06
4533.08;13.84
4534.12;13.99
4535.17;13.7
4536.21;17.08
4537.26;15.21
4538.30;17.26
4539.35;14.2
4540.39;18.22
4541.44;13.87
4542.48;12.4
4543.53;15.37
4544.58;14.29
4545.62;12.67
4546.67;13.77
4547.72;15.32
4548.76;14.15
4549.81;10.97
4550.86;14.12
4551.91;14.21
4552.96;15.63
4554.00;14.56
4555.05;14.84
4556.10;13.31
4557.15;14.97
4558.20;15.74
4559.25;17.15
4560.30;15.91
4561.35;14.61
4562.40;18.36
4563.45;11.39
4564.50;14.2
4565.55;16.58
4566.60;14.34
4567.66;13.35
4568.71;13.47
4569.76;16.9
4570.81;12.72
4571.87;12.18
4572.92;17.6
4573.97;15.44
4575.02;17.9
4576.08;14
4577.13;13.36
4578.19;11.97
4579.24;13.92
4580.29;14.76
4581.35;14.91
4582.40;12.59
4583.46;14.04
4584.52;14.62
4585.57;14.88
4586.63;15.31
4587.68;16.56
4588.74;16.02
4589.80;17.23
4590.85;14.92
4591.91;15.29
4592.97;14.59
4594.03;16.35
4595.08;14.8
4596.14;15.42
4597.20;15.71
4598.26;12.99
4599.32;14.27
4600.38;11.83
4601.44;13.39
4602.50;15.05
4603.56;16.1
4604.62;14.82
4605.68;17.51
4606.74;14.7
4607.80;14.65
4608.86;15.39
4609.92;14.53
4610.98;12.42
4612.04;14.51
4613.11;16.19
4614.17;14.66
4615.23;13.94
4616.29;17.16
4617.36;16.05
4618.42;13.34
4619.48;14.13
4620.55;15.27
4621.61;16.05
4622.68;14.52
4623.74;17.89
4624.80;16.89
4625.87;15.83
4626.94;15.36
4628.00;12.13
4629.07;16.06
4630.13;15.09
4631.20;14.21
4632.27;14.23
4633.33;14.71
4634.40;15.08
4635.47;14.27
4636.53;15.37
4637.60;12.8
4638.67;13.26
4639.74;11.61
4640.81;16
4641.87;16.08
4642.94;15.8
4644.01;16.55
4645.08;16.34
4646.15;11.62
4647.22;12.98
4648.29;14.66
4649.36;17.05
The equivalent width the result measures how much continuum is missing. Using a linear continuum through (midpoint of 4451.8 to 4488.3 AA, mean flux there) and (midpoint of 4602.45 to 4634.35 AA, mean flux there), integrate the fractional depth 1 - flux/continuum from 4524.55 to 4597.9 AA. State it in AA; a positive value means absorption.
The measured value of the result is 2.78 AA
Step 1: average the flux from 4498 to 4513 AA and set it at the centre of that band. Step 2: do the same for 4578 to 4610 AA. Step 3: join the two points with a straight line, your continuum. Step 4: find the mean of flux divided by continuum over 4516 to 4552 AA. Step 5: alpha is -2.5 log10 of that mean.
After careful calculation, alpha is 0.12 mag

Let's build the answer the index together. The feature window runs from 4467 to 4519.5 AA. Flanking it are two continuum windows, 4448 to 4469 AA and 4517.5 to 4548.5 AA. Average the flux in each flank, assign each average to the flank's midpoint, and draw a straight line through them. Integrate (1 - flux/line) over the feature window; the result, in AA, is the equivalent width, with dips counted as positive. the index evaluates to -3.4 AA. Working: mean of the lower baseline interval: 15.1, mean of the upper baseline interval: 14.2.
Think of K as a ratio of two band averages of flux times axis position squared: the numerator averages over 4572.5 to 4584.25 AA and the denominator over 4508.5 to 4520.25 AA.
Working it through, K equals 0.91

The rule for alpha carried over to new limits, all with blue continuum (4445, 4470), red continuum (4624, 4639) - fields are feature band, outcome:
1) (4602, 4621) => -0.02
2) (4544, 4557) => 0.06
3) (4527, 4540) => 0.05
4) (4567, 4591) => 0.01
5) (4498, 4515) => -0.09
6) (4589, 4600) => -0.02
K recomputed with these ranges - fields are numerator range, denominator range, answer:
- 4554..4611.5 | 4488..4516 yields 0.98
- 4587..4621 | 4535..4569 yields 1.04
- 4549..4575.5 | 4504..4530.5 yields 0.99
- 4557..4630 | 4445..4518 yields 1.02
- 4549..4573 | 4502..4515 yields 0.91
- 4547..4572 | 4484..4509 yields 0.97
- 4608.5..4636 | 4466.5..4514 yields 1.02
